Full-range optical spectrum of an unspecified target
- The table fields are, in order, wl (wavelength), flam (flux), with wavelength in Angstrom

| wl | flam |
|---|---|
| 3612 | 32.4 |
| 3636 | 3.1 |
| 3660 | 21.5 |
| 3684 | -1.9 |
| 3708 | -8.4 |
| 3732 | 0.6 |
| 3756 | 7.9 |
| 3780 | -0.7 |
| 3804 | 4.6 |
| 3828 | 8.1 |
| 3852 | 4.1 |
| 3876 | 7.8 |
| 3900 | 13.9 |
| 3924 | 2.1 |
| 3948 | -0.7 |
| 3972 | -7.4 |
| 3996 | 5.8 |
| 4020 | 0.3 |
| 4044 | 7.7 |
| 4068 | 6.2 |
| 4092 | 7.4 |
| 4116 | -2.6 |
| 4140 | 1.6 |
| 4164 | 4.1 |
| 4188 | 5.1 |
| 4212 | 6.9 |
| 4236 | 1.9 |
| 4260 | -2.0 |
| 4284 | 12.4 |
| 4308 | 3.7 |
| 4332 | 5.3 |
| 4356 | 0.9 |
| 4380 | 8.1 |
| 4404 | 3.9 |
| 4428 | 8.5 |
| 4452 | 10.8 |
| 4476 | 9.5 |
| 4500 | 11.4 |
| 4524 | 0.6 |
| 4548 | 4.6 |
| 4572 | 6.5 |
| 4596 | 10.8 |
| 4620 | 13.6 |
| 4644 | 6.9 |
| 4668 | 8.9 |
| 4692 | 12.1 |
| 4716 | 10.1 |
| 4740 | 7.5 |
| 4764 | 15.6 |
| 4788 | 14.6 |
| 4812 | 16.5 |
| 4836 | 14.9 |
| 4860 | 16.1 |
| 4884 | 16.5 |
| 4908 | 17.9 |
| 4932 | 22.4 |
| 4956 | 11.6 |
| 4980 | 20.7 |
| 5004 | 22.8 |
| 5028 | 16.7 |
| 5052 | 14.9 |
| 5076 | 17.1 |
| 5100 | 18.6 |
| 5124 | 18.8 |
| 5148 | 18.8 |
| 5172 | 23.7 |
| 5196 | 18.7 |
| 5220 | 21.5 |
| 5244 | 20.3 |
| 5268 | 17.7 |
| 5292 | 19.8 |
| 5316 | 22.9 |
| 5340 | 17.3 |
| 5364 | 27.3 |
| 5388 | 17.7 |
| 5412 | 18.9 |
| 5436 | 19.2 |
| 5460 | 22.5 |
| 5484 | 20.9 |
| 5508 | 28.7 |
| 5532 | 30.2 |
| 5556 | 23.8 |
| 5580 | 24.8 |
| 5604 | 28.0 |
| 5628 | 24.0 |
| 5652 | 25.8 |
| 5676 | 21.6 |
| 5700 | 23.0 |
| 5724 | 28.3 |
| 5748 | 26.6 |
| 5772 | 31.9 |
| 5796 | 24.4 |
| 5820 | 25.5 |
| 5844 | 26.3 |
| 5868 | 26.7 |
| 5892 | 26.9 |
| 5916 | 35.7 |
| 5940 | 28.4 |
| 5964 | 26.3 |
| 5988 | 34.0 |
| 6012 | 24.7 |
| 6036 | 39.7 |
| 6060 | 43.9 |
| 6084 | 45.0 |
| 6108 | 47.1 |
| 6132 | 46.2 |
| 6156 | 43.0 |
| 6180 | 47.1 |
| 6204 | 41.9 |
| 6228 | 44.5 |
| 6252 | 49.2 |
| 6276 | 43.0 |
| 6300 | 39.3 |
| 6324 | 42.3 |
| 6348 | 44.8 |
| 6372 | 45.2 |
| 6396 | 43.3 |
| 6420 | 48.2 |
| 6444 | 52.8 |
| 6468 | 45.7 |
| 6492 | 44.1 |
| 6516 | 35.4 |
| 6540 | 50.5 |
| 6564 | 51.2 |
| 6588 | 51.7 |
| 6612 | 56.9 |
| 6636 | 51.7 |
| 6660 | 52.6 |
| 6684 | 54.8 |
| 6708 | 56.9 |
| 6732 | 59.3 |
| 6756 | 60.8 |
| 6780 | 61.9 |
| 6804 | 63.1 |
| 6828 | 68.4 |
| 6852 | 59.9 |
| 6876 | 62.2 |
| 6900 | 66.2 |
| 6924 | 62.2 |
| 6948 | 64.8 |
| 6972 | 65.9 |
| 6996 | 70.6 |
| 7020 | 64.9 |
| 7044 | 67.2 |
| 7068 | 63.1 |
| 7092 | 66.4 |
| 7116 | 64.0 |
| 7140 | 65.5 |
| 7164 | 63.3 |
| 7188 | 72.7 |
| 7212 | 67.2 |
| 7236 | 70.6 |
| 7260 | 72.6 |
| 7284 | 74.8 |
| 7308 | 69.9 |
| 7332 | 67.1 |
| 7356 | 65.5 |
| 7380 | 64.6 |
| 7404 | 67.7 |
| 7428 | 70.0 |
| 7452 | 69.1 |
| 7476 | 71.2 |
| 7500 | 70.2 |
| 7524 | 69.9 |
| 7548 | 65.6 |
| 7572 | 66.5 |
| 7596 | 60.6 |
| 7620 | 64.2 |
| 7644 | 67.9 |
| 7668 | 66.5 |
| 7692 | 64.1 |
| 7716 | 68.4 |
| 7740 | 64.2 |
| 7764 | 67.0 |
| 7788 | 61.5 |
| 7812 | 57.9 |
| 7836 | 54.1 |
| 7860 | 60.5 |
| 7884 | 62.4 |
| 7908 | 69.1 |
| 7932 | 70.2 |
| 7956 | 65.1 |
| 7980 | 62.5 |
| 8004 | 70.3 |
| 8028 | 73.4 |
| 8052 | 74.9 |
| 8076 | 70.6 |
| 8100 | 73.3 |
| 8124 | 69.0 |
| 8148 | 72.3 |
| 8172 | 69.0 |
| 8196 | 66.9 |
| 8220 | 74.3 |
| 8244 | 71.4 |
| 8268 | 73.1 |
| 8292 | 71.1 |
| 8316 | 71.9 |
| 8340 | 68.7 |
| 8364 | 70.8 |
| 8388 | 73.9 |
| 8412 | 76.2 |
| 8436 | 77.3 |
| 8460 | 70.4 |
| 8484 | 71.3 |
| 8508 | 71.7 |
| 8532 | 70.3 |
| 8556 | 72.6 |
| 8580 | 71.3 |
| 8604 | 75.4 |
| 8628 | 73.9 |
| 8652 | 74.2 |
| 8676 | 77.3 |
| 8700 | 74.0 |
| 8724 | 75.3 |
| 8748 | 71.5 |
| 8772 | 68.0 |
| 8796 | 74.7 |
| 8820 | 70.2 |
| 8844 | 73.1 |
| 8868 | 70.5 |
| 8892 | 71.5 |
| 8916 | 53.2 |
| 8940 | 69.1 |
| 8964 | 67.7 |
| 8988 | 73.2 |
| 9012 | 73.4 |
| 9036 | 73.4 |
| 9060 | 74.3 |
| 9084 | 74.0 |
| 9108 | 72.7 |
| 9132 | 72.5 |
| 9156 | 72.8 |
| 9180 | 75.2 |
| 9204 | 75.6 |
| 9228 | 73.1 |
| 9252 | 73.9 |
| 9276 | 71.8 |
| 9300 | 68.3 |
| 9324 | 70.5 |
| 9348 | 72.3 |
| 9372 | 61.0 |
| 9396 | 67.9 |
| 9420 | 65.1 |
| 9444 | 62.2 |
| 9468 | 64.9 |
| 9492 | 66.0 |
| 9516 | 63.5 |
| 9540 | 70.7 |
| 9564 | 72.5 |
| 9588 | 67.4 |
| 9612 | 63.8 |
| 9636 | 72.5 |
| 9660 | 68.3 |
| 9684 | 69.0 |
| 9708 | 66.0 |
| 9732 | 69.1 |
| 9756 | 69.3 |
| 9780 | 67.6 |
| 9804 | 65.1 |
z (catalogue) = 0.513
